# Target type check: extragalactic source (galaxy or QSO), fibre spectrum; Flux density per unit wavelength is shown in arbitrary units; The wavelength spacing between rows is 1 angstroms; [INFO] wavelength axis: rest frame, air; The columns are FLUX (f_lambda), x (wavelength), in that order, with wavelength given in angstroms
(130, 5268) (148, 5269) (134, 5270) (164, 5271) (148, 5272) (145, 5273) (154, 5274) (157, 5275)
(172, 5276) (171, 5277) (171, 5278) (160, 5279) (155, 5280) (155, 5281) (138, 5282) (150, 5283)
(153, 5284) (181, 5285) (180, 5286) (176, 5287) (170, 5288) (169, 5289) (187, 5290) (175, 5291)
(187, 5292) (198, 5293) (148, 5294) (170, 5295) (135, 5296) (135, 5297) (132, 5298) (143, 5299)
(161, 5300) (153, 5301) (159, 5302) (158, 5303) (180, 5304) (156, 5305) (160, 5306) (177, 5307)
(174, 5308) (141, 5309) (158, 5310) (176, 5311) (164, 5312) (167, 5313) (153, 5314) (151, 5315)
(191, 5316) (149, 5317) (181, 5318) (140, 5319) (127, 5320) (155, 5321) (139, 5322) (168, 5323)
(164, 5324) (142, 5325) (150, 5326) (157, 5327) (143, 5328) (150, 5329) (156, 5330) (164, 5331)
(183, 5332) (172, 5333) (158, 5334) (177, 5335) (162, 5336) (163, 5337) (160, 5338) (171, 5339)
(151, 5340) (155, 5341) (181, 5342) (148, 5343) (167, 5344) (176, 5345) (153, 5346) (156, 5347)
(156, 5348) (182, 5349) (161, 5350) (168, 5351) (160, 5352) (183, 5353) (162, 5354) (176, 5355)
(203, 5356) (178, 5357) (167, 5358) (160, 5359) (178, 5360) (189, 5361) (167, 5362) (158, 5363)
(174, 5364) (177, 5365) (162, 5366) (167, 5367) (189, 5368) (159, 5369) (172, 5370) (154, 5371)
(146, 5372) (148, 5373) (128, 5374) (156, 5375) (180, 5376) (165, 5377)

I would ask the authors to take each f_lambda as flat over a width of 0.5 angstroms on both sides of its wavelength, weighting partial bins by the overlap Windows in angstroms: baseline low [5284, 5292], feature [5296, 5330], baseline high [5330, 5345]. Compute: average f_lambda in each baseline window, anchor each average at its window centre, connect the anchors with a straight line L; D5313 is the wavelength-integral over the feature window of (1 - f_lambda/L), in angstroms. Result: 2.9 angstroms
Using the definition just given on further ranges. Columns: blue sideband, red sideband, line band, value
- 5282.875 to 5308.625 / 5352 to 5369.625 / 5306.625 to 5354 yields 2.2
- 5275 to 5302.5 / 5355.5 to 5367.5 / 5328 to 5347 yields 0.8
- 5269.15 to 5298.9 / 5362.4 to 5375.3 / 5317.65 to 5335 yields 0.5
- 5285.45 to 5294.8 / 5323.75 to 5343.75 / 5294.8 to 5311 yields 1.5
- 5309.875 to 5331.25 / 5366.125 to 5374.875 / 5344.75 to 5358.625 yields -1.1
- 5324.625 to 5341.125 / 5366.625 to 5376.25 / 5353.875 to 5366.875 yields -1.1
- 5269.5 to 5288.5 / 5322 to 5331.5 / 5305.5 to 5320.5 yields -0.5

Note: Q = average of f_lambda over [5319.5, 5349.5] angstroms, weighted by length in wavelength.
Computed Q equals 160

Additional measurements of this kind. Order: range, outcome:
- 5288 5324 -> 161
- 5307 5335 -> 159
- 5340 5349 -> 162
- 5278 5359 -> 162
